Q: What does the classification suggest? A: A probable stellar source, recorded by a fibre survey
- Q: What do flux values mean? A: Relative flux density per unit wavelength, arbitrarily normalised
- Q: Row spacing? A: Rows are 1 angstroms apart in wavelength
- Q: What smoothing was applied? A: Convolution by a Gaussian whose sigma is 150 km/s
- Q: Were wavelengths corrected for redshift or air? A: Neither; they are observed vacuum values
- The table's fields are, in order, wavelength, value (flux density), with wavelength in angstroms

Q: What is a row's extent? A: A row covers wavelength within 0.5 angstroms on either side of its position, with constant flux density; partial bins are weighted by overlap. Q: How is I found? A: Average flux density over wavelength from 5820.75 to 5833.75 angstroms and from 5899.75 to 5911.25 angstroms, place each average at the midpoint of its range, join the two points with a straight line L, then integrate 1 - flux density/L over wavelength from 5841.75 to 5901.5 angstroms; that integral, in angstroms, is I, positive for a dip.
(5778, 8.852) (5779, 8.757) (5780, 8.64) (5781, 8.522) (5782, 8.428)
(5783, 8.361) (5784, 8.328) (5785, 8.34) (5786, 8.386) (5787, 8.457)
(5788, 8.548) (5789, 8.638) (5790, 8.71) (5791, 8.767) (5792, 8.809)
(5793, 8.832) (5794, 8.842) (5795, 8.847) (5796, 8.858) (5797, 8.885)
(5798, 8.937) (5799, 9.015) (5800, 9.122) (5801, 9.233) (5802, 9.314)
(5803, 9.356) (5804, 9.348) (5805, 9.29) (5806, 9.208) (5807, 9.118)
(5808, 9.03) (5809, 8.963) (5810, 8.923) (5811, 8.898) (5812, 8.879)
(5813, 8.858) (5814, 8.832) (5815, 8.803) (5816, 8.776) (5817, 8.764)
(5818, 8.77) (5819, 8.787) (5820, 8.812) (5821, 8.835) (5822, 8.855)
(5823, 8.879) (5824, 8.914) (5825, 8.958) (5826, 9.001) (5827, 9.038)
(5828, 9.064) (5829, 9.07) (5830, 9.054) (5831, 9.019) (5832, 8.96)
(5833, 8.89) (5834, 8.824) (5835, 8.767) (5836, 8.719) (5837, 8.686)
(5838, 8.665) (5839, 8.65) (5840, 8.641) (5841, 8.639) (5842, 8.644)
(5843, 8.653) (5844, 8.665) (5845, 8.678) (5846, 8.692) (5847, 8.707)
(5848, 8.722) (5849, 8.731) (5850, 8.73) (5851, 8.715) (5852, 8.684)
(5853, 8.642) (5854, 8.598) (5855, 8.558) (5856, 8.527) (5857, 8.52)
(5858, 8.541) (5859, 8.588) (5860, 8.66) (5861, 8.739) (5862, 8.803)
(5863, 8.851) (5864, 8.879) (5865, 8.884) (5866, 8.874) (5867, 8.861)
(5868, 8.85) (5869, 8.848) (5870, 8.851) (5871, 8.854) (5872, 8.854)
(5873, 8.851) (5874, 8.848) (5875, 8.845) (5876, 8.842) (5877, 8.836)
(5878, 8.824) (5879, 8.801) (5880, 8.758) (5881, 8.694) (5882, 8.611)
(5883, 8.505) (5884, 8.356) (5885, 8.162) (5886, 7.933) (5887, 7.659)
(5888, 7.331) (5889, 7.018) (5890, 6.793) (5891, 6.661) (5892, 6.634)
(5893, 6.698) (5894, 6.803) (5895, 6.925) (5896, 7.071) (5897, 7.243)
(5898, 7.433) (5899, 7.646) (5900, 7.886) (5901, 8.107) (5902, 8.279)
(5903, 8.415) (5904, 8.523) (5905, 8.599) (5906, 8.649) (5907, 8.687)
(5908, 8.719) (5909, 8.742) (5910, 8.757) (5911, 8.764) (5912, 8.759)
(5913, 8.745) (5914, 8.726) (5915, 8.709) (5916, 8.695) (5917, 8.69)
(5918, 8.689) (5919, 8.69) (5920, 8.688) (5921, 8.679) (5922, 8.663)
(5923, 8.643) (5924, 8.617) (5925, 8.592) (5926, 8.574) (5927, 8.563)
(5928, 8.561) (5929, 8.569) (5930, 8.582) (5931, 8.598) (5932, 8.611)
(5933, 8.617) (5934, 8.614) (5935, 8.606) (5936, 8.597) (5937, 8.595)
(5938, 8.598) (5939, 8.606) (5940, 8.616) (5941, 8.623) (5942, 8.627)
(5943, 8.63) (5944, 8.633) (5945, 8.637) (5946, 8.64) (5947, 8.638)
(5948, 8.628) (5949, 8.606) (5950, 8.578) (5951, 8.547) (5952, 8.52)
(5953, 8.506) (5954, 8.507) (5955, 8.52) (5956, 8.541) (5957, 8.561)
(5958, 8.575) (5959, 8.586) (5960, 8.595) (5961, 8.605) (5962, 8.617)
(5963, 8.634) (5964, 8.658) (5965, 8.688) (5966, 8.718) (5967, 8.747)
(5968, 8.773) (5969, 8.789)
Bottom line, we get 2.73 angstroms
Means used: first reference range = 8.96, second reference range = 8.52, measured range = 8.32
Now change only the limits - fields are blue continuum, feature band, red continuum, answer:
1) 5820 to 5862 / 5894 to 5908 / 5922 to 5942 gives 1.15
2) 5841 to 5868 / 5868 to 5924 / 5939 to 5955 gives 2.44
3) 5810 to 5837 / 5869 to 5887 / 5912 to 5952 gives 0.22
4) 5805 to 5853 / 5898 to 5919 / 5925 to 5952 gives 0.36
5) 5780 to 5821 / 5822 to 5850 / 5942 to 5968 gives -0.08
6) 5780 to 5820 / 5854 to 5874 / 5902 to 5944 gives -0.05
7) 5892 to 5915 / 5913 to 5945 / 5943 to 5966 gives -1.13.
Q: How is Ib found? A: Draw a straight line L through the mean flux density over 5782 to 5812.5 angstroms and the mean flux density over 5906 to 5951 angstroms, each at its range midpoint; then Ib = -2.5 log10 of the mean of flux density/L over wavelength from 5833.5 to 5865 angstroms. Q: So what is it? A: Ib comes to 0.012 mag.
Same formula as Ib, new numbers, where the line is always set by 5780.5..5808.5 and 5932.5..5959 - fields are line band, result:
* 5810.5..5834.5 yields -0.01 mag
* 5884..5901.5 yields 0.18 mag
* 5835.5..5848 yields 0.01 mag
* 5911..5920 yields -0.01 mag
